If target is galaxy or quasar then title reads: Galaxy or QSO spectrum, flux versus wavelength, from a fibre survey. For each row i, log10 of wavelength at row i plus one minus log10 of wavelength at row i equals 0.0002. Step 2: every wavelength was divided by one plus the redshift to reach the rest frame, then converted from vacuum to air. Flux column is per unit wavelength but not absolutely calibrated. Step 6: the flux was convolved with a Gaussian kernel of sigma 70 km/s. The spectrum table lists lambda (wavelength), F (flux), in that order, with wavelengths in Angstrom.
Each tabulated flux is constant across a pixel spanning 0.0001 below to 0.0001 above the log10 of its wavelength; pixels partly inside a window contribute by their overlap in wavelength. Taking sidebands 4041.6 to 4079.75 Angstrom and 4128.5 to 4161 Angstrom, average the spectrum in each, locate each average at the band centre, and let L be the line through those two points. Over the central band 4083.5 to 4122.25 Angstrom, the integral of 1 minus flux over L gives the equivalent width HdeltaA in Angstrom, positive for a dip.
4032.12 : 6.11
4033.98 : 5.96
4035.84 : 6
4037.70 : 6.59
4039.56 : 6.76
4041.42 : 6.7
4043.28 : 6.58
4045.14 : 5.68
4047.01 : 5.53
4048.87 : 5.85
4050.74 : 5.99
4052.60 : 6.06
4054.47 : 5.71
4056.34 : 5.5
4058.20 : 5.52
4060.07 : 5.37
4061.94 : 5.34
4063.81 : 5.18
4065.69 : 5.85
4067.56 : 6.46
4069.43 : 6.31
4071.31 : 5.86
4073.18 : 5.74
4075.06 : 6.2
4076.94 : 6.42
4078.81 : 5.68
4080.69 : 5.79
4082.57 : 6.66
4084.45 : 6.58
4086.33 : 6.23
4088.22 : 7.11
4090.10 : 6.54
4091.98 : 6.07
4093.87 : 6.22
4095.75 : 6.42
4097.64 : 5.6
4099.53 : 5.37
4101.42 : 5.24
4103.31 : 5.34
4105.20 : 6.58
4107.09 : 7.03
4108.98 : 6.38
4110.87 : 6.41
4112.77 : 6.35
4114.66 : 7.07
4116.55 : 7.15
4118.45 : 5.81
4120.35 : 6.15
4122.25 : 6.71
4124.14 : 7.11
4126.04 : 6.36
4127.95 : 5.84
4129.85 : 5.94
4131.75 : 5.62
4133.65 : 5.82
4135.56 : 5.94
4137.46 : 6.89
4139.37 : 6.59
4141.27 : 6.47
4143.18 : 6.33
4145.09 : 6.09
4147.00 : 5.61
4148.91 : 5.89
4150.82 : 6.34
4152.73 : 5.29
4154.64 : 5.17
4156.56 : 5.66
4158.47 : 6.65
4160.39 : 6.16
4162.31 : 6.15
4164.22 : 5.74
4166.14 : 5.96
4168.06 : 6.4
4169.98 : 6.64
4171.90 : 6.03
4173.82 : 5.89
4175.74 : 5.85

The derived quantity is -2.3 Angstrom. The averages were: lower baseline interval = 5.86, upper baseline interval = 6.02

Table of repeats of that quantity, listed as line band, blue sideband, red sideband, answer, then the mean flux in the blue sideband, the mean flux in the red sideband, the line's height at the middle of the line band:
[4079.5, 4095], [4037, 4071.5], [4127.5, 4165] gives -1.1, 5.94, 6.01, 5.96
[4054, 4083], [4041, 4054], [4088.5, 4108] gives 1.0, 6.02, 6.08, 6.04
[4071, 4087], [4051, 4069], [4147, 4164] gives -1.1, 5.7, 5.89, 5.74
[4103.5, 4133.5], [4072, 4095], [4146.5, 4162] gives -1.6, 6.27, 5.86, 6.07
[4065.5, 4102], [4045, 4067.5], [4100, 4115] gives -1.0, 5.66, 6.24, 5.97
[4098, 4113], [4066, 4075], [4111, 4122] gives 0.8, 6.09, 6.51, 6.41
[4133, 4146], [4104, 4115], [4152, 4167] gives -0.4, 6.58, 5.85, 6.15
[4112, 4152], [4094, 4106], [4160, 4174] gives -2.3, 5.78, 6.13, 5.95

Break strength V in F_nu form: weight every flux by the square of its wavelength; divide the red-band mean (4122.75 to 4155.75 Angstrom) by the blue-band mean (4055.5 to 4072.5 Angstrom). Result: 1.10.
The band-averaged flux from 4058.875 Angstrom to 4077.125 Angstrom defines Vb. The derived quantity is 5.84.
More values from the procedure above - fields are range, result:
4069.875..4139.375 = 6.23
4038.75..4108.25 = 6.03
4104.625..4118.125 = 6.67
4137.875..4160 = 6.03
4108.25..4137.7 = 6.33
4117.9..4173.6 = 6.11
